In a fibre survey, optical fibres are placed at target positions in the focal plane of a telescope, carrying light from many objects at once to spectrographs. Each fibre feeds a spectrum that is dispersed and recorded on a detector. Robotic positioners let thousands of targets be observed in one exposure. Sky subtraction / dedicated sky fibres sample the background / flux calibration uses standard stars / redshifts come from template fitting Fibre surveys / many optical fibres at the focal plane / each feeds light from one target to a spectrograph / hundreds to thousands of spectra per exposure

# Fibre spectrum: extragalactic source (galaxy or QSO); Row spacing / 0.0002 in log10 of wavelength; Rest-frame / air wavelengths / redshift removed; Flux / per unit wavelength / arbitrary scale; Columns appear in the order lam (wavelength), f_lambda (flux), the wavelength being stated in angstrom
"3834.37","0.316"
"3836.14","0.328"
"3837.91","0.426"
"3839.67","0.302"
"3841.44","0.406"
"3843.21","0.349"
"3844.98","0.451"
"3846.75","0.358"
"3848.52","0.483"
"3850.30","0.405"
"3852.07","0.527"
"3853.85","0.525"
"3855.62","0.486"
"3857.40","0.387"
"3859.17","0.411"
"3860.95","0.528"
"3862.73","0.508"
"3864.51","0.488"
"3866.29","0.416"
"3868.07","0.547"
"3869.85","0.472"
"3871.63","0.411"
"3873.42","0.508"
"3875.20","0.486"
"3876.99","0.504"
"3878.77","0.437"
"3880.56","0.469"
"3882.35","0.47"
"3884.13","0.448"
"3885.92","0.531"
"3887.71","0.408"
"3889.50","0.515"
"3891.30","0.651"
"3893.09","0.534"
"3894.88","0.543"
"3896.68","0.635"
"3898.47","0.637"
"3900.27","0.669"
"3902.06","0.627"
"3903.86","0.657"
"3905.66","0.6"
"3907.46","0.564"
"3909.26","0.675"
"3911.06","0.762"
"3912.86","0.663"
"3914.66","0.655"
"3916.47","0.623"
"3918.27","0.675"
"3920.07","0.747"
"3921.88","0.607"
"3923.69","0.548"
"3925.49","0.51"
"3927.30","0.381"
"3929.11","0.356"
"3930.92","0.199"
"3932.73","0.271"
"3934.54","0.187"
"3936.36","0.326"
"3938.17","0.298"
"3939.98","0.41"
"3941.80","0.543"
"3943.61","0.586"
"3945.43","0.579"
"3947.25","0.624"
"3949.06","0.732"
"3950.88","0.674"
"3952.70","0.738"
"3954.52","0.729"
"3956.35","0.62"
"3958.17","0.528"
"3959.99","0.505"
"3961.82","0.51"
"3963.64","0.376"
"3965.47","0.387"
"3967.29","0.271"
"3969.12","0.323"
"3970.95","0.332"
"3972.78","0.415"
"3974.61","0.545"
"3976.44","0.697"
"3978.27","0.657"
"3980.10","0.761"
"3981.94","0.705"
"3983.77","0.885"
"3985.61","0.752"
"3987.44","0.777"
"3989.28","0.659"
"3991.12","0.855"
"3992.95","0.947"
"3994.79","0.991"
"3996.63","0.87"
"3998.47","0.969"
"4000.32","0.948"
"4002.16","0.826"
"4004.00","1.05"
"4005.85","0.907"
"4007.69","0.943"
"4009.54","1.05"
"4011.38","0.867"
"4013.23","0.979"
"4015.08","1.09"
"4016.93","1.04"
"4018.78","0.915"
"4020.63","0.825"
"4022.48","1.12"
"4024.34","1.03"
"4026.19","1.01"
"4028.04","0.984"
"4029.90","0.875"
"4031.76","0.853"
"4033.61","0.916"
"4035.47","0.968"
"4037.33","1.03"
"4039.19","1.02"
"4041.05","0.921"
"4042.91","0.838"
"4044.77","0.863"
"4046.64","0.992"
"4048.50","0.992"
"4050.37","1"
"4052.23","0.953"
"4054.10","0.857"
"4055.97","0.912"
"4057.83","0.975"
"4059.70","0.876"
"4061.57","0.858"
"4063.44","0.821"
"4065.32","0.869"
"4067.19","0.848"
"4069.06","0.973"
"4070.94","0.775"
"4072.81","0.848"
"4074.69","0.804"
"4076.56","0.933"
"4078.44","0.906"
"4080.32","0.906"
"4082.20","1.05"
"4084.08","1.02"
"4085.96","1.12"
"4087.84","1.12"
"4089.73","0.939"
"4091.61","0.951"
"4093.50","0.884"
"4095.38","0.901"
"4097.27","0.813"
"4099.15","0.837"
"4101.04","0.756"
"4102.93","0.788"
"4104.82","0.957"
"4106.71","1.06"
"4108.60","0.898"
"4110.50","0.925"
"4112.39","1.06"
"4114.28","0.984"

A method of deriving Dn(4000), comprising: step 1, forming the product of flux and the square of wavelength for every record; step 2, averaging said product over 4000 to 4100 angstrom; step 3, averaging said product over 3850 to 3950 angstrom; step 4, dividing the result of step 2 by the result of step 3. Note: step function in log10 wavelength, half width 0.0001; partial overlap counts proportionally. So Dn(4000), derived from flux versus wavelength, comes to 1.95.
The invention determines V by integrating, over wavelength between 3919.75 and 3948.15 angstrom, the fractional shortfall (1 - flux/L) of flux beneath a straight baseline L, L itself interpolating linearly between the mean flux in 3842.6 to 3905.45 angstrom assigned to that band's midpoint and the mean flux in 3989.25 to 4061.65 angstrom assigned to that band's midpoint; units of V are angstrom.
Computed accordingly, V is 9.8 angstrom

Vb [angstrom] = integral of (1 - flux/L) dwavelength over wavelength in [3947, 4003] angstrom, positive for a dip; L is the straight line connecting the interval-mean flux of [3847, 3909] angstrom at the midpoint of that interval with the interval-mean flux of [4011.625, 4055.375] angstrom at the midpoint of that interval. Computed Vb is 9.19 angstrom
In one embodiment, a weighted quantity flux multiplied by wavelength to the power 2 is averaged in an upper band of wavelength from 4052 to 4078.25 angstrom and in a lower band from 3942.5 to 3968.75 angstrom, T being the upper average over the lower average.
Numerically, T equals 1.67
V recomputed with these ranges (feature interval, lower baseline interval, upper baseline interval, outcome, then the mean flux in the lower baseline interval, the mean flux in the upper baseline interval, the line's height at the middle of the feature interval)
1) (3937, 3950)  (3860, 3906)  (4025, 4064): 2.8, 0.526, 0.931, 0.678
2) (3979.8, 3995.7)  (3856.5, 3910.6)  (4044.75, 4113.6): -1.7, 0.527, 0.921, 0.737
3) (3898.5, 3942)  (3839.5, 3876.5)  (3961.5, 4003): 2.6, 0.454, 0.675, 0.564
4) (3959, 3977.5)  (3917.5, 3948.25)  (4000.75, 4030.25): 6.6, 0.462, 0.971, 0.68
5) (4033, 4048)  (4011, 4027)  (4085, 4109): 0.4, 0.99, 0.926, 0.972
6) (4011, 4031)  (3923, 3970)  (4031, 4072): -4.9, 0.47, 0.914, 0.785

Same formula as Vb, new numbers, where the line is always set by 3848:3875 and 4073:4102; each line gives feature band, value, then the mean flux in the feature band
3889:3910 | -2.3 angstrom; 0.61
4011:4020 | -2.3 angstrom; 0.98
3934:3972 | 9.5 angstrom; 0.492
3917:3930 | 1.0 angstrom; 0.549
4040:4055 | -1.4 angstrom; 0.928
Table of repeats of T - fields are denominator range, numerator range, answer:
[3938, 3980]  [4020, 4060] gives 1.85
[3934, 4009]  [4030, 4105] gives 1.47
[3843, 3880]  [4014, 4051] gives 2.27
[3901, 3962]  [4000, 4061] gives 1.82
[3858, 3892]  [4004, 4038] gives 2.16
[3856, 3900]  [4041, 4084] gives 1.98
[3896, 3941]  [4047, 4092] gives 1.89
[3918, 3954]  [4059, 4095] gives 1.98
